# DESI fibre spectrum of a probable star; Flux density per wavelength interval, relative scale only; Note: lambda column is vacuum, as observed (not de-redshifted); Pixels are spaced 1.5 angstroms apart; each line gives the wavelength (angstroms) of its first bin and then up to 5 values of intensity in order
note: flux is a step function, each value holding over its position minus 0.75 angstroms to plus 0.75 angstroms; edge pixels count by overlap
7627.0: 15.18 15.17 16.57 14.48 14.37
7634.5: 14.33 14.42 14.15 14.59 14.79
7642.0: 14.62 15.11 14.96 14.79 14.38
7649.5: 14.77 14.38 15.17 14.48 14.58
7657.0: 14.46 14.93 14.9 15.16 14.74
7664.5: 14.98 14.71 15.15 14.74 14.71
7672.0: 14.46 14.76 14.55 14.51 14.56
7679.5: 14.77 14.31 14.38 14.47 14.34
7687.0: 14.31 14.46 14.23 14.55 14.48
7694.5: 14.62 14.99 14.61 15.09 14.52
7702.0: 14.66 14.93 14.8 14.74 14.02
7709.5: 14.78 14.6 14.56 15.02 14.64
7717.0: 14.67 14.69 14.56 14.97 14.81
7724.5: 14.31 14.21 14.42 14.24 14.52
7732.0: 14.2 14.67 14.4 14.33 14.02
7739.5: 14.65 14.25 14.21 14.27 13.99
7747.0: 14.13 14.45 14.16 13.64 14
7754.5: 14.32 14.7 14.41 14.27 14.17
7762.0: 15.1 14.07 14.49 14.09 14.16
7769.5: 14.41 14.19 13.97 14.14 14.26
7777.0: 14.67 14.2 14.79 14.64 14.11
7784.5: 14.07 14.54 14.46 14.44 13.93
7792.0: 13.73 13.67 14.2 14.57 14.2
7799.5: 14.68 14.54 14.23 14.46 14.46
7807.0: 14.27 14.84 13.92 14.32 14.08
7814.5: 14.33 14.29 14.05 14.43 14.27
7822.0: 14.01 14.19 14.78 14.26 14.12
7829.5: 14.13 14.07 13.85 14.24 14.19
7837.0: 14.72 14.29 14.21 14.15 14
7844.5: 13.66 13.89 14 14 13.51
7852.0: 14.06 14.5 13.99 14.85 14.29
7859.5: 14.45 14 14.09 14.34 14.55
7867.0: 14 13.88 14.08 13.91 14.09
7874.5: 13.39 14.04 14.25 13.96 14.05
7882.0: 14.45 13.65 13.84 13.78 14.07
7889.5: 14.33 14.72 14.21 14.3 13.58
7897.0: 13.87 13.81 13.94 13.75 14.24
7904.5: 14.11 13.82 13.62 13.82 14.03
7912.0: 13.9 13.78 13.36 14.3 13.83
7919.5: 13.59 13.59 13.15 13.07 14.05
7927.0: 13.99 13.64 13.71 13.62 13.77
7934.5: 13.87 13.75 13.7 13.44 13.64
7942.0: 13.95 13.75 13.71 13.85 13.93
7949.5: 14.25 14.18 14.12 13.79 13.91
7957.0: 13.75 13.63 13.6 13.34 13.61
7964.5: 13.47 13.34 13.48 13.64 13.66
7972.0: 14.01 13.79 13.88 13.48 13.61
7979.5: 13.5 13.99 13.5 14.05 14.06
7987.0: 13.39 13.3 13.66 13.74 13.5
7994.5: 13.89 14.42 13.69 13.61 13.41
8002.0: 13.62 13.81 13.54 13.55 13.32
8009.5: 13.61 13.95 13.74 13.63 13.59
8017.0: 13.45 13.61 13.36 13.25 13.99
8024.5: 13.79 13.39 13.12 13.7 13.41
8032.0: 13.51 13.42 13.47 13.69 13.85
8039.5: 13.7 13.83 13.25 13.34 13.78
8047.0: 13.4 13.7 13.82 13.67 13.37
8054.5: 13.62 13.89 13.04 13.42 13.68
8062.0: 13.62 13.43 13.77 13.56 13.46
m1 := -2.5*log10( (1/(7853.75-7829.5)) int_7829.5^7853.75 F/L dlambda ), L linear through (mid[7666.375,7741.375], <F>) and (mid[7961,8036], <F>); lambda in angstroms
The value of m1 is 0.00 mag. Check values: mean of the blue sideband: 14.6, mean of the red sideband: 13.6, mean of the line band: 14.1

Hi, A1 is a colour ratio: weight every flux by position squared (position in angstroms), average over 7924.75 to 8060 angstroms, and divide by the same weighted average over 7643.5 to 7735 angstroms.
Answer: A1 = 1.0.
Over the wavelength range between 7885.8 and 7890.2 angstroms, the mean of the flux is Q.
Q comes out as 14.1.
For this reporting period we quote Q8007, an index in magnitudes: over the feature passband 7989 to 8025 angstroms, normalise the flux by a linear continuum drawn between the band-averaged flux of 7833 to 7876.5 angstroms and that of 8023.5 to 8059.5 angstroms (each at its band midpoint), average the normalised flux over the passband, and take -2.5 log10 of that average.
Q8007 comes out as 0.00 mag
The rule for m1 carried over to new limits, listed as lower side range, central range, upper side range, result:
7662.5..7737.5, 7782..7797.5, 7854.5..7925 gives 0.01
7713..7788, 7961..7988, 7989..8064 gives 0.01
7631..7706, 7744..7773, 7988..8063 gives 0.01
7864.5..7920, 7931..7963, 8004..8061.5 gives 0.00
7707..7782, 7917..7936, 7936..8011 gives 0.01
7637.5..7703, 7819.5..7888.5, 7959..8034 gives 0.00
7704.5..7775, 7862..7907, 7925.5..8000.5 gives -0.01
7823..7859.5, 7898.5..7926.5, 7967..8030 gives 0.01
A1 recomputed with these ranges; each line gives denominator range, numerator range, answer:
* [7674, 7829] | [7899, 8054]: 1.01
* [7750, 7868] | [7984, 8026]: 1.01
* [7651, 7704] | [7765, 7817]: 1.00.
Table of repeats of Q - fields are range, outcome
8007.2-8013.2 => 13.7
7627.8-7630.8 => 15.9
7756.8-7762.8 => 14.5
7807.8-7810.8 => 14.4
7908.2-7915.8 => 13.8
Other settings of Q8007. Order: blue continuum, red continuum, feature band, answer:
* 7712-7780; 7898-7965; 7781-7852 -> -0.005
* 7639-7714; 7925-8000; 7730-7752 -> 0.015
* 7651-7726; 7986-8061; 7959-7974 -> 0.014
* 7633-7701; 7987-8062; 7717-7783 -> 0.003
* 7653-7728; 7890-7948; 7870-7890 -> -0.002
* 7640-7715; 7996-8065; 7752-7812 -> 0.003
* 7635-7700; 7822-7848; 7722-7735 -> 0.003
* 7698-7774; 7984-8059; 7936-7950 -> 0.003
